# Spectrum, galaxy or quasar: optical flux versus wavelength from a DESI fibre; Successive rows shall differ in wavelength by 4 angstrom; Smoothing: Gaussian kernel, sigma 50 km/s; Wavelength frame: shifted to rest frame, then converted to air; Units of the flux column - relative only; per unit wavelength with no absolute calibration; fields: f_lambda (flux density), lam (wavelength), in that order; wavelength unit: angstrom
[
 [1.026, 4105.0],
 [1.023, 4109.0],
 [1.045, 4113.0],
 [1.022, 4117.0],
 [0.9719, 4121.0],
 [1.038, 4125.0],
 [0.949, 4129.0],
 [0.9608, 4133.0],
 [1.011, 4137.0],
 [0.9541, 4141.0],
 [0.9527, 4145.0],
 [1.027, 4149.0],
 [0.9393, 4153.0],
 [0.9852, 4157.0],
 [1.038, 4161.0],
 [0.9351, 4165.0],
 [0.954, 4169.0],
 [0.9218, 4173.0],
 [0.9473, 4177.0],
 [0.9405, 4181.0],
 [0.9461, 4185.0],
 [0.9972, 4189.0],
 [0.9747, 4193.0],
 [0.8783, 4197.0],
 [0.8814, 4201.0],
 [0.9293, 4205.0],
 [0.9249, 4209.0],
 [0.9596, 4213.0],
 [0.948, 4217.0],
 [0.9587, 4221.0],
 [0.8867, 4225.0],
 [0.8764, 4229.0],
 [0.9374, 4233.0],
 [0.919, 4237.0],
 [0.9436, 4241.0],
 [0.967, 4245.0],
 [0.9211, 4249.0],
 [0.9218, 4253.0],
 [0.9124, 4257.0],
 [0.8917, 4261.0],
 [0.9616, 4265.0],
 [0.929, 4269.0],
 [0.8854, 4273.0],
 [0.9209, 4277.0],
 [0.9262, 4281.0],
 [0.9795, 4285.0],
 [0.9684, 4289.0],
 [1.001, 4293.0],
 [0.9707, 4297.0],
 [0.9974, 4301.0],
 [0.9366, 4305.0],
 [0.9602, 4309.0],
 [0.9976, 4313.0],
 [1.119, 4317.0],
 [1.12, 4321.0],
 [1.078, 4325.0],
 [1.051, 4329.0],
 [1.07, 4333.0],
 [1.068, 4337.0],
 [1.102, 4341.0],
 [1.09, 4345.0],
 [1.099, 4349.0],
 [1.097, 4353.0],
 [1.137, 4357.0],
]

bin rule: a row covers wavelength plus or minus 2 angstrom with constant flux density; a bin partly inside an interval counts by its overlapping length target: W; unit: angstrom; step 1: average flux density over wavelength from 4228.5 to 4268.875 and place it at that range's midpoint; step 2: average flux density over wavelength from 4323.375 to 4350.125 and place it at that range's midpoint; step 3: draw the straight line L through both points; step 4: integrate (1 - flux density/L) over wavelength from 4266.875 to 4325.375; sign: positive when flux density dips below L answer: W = 1.5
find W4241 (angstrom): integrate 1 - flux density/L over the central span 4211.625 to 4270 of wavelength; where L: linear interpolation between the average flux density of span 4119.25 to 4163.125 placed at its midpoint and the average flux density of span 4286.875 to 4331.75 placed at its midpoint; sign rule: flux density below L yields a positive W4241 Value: 4.4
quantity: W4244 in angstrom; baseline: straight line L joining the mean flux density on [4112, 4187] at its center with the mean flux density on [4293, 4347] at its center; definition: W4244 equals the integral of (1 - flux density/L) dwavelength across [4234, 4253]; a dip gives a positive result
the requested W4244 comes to 1.42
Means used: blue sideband 0.975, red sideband 1.04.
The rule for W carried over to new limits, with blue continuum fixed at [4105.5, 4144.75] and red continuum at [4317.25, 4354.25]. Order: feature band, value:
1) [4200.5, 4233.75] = 3.6 angstrom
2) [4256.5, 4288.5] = 4.0 angstrom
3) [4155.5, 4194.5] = 2.1 angstrom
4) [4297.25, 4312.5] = 1.5 angstrom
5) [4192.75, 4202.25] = 1.2 angstrom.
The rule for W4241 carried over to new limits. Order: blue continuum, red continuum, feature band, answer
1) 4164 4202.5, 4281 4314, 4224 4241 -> 0.76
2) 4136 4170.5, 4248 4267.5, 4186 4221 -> 0.45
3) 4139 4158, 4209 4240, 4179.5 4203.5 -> 0.25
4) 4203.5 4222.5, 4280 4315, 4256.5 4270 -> 0.51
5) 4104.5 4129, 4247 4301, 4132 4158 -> 0.66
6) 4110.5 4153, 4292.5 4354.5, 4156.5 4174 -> 0.58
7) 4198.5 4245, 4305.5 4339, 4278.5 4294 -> 0.65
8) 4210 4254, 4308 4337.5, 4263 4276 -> 0.79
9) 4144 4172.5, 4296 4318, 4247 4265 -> 1.26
